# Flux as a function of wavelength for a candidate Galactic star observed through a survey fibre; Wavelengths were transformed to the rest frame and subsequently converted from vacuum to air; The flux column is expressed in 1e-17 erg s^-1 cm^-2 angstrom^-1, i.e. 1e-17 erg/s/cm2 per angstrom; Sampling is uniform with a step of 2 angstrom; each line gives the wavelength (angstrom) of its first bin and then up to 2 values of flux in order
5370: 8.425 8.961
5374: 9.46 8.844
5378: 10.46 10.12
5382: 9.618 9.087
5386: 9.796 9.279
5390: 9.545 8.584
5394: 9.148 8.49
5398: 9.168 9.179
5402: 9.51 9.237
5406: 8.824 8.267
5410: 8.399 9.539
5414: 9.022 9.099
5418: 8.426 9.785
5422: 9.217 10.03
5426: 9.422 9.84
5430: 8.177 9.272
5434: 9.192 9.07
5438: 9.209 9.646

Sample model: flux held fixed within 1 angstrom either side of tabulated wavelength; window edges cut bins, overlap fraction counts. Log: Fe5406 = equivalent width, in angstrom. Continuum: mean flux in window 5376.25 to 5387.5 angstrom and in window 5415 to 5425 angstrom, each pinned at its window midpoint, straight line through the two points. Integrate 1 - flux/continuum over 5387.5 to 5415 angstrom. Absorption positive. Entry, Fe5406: 1.5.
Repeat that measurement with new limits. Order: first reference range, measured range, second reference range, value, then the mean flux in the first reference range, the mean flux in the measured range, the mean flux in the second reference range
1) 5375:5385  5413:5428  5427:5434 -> -0.2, 9.63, 9.32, 9.11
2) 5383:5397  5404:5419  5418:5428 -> 0.9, 9.13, 8.83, 9.52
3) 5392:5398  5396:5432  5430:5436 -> -0.7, 8.84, 9.11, 9.03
